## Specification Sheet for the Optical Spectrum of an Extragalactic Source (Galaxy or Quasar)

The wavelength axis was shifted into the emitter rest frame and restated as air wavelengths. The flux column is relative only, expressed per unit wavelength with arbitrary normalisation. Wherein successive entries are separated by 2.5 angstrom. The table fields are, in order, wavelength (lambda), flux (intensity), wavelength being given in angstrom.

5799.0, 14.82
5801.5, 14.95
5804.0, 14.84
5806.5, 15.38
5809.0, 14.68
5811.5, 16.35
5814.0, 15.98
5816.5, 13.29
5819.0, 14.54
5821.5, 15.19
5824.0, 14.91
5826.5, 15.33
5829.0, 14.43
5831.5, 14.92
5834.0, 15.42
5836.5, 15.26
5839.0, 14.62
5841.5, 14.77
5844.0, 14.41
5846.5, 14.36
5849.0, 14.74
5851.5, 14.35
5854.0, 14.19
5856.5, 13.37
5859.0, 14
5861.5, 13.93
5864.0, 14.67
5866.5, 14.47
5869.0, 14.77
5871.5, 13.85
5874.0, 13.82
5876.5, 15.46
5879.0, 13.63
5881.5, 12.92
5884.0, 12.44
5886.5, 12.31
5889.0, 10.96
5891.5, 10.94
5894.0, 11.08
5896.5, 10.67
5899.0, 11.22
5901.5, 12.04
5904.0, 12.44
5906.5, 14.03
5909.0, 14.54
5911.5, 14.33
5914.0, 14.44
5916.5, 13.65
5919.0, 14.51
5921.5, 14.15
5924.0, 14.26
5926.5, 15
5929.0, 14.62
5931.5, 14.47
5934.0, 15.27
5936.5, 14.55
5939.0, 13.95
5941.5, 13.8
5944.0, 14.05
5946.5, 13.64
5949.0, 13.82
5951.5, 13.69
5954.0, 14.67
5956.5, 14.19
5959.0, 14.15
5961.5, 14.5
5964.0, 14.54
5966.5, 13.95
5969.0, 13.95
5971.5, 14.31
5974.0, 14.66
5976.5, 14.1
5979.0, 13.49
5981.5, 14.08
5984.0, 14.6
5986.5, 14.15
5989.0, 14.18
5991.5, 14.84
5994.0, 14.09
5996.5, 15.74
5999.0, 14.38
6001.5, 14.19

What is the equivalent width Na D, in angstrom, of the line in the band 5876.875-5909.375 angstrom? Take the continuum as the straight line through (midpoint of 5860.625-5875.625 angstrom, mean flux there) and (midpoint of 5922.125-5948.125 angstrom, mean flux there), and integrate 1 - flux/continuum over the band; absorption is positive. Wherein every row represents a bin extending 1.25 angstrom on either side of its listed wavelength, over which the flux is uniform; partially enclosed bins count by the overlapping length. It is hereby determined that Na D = 4.6 angstrom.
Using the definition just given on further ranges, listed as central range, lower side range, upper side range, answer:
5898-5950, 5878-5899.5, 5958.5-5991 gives -4.7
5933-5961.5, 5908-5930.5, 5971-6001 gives 0.4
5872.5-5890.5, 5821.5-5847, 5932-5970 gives 1.9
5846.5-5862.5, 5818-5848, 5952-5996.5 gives 0.7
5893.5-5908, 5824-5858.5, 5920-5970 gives 2.4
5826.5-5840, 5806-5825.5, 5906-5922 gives -0.1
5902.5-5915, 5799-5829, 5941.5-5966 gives 0.4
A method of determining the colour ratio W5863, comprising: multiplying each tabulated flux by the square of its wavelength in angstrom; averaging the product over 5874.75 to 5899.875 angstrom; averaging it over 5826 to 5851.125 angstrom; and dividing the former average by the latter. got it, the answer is 0.84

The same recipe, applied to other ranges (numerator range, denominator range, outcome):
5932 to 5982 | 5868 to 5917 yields 1.12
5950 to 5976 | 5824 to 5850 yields 1.00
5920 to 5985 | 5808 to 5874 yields 1.01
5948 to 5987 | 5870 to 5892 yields 1.12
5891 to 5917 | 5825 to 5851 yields 0.88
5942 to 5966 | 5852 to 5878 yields 1.02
